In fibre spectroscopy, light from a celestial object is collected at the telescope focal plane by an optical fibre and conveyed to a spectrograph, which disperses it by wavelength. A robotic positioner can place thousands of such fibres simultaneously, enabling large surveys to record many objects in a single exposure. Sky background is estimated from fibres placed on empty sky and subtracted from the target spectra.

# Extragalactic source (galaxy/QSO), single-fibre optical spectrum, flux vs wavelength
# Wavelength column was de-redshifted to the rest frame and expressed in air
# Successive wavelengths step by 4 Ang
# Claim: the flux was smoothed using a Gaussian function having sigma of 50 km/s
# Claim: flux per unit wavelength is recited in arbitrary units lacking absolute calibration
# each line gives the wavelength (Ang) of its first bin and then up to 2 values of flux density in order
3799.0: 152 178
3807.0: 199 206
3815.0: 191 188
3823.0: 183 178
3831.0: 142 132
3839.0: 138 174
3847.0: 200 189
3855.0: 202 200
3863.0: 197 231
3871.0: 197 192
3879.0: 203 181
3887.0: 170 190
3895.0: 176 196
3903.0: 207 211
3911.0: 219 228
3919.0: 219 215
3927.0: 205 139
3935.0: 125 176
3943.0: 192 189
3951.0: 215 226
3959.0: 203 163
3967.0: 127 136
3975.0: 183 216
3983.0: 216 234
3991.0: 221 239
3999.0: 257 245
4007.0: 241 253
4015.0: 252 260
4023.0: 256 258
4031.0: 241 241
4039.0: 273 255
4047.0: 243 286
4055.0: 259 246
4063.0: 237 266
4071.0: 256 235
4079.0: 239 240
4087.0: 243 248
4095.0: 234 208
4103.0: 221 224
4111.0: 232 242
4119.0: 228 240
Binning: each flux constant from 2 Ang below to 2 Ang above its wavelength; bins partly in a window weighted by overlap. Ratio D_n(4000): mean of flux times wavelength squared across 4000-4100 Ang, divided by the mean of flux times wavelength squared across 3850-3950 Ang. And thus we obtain 1.38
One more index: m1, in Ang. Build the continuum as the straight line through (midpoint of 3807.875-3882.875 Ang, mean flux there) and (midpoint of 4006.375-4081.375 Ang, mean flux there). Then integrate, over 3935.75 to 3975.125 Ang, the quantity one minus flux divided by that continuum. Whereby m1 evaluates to 7.68 Ang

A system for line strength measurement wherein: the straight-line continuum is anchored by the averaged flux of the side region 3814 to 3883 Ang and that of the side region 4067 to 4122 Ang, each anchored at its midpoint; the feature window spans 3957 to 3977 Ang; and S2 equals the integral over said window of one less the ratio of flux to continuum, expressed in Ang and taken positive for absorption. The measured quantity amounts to 4.5 Ang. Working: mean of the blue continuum 184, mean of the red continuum 236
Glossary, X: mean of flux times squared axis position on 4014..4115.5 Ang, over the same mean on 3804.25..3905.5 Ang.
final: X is 1.46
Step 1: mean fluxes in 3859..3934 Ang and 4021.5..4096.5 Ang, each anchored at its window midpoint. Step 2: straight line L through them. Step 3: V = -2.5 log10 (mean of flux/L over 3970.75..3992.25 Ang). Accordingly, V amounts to 0.10 mag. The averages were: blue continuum 198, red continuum 250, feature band 206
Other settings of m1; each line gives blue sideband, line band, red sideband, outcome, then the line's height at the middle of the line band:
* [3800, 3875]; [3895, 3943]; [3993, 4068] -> 4.3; 213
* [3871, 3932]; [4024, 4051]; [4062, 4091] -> -2.2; 235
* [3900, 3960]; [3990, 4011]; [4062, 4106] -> -2.5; 216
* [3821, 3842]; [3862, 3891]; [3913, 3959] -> -4.0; 172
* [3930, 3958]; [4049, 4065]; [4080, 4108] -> -2.7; 220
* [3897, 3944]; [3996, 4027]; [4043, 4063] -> -2.0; 237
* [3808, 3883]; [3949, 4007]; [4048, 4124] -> 2.6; 216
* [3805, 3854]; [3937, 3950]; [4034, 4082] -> 1.6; 215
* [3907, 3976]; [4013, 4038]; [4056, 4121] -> -4.2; 216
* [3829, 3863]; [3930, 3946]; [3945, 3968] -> 2.2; 187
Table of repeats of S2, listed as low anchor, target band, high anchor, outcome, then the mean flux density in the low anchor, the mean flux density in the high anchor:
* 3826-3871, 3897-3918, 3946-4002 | -2.3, 181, 203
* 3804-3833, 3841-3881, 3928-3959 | -3.3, 184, 183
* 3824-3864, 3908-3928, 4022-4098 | -1.7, 175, 250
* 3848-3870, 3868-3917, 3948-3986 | 0.1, 203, 188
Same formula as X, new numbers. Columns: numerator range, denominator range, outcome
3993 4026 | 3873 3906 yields 1.40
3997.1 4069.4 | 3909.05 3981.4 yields 1.41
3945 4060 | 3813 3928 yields 1.28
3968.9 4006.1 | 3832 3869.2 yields 1.27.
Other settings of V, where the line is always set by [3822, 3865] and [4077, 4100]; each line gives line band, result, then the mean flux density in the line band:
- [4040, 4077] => -0.113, 254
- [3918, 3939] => 0.106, 178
